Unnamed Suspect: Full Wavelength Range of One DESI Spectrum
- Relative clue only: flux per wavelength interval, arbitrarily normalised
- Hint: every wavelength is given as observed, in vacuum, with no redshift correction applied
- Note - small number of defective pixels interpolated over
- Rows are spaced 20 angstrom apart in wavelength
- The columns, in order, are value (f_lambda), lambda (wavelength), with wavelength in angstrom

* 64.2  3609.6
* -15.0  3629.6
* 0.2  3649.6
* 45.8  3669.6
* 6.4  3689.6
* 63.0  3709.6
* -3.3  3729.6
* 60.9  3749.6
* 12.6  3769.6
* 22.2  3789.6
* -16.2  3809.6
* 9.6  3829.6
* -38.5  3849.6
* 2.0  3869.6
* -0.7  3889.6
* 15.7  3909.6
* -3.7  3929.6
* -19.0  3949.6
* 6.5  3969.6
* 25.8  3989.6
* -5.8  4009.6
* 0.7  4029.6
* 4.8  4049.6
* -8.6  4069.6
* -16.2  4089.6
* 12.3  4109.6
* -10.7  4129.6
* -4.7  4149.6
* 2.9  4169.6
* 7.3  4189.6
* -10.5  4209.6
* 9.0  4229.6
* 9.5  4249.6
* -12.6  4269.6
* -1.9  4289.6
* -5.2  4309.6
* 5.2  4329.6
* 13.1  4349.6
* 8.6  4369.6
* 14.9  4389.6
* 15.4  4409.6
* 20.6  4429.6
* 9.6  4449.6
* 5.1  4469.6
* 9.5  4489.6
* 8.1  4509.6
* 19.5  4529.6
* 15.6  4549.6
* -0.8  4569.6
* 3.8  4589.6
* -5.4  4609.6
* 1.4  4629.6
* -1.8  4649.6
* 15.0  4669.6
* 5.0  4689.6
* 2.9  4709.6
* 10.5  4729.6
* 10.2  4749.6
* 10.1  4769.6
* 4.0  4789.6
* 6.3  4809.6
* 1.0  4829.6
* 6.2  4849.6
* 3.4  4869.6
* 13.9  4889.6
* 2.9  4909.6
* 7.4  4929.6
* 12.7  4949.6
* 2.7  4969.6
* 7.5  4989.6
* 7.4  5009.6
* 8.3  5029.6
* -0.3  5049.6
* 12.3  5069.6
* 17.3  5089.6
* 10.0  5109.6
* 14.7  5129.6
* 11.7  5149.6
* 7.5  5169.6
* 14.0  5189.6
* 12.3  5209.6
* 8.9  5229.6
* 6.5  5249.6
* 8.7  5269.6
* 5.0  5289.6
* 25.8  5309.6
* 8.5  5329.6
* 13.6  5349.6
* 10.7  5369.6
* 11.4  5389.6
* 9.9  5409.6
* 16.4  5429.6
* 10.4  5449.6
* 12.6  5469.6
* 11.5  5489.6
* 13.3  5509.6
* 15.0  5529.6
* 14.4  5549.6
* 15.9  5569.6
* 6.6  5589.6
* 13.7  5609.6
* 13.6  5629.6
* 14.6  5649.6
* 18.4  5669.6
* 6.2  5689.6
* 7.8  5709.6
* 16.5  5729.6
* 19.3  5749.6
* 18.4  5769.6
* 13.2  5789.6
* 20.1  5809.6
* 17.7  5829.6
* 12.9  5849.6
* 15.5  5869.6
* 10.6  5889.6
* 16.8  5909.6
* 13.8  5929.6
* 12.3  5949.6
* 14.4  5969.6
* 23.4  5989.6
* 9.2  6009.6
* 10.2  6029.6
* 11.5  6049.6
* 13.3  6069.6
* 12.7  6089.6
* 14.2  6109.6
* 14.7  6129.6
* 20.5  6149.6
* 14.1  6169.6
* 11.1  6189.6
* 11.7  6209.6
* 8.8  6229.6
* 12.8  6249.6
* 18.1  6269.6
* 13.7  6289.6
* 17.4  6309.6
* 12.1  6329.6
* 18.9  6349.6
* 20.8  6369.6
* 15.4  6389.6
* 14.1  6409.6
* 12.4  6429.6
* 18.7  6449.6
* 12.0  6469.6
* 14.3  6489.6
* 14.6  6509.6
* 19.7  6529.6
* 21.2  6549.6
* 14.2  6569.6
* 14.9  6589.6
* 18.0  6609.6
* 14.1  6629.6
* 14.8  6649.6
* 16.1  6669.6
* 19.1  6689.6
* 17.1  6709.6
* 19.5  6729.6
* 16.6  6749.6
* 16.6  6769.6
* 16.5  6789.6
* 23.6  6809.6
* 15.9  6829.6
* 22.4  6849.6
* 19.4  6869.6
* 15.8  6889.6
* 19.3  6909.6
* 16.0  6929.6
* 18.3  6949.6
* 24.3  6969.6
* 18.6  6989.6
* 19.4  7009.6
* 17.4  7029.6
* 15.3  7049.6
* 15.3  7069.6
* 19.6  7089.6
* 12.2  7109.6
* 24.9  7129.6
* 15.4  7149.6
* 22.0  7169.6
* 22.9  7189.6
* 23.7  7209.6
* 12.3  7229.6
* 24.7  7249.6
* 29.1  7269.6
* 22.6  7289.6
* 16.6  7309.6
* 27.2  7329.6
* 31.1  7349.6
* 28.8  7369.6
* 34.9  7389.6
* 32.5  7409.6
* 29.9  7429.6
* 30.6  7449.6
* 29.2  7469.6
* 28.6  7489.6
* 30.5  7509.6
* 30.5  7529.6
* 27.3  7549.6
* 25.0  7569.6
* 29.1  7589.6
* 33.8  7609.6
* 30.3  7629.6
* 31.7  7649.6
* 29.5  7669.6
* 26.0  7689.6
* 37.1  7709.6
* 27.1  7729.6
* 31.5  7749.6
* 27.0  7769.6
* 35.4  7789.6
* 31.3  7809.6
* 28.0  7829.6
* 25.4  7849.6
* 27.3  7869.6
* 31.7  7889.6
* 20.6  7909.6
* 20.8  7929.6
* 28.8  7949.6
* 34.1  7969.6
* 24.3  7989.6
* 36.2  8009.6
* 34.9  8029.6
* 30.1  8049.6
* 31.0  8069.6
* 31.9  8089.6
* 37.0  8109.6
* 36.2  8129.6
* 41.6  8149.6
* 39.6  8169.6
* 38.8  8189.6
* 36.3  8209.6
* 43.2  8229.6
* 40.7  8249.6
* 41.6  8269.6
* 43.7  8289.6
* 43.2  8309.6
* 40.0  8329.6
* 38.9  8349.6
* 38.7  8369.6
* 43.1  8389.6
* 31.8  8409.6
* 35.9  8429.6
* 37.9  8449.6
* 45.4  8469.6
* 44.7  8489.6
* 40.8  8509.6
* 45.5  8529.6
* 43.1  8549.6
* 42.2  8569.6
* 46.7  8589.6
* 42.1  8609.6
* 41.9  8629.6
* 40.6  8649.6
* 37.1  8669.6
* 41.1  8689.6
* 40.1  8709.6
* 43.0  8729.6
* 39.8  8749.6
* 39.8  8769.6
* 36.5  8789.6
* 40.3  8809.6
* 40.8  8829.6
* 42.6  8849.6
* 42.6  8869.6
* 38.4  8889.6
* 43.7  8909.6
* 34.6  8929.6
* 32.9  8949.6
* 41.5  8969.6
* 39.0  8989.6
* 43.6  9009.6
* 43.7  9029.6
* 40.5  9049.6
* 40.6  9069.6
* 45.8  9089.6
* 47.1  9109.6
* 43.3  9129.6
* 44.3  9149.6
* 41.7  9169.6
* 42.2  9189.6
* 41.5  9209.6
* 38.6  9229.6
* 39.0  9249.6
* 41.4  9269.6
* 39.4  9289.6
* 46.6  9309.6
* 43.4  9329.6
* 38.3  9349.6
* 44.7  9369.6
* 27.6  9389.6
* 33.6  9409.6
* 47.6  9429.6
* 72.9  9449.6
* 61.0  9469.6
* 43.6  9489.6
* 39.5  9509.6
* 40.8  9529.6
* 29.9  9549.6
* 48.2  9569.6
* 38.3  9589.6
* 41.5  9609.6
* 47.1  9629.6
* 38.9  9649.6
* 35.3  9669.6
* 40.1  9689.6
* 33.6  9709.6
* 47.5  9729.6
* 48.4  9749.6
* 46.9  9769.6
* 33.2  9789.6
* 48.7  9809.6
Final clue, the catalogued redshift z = 0.84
